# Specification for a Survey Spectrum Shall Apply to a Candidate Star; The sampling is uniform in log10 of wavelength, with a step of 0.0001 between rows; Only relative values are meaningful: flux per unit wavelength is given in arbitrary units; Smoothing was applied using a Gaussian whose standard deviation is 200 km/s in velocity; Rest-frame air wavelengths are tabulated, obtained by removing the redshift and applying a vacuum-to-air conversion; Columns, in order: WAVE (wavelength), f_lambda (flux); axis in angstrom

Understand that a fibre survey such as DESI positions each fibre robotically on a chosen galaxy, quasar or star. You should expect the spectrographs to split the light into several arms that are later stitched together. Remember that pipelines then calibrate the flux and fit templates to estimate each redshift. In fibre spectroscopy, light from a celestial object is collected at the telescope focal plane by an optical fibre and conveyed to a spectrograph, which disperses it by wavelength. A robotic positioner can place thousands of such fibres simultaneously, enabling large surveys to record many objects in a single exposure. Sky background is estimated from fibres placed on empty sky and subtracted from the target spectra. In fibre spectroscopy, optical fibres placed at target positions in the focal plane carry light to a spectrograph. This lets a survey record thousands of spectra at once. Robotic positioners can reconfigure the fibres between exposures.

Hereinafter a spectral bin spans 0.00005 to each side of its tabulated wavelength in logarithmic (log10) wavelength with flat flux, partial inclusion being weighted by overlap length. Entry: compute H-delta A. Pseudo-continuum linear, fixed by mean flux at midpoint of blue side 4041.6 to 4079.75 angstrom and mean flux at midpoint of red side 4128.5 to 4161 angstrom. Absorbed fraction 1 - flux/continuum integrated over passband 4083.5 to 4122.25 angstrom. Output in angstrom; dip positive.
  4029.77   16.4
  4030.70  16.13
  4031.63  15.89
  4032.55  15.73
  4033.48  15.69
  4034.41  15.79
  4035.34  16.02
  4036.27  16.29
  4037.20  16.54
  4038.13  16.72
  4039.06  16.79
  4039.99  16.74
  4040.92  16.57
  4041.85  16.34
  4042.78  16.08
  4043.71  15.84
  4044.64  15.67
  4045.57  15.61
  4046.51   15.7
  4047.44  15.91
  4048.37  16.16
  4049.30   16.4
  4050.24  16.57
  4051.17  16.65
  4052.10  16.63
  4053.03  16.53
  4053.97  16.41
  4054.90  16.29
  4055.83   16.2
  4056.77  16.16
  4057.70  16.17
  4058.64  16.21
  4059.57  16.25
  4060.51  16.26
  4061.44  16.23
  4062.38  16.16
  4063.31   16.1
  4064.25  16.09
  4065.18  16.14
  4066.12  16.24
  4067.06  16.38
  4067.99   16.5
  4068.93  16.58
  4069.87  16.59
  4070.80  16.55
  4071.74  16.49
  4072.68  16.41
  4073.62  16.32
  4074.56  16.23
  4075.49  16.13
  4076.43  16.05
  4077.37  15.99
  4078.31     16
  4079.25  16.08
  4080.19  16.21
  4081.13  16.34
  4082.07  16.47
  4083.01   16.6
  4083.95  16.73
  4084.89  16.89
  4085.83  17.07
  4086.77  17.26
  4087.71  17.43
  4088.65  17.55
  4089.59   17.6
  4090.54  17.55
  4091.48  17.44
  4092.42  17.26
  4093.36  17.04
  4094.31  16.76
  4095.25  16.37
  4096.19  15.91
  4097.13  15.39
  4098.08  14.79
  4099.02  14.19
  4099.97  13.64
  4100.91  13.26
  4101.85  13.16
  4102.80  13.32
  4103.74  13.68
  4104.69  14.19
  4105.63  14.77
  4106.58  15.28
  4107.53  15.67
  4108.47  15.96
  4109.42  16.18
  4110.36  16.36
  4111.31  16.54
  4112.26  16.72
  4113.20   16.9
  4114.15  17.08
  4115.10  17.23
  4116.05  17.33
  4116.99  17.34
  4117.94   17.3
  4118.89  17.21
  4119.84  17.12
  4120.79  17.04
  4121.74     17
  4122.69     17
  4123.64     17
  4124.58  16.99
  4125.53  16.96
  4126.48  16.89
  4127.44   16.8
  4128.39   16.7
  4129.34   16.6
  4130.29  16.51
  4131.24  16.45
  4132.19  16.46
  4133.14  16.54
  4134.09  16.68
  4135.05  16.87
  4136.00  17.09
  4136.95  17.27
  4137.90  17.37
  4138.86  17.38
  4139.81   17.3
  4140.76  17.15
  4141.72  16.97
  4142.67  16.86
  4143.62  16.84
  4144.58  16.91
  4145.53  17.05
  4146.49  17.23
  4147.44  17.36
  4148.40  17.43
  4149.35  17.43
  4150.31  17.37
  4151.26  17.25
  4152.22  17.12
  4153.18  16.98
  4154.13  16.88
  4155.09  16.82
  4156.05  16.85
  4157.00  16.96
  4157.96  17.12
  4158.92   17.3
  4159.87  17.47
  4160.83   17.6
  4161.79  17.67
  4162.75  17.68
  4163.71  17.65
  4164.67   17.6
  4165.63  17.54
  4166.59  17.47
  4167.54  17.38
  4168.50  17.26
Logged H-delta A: 1.05 angstrom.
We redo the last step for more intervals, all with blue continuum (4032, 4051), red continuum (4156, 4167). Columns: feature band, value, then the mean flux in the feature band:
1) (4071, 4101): 0.5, 16.3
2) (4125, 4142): 0.2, 16.9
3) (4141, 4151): 0.1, 17.1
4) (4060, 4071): 0.1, 16.3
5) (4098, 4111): 1.7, 14.6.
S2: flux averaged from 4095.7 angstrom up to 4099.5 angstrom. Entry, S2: 15.1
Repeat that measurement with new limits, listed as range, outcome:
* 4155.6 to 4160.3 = 17.2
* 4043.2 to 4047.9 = 15.7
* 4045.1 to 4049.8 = 15.9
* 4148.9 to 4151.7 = 17.4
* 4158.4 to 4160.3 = 17.4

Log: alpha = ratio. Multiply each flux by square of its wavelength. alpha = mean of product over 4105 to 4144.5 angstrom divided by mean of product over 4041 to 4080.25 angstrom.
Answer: 1.07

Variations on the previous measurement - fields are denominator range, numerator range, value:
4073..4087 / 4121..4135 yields 1.05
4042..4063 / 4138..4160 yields 1.11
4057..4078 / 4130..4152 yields 1.09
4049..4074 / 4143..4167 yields 1.10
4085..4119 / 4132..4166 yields 1.09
